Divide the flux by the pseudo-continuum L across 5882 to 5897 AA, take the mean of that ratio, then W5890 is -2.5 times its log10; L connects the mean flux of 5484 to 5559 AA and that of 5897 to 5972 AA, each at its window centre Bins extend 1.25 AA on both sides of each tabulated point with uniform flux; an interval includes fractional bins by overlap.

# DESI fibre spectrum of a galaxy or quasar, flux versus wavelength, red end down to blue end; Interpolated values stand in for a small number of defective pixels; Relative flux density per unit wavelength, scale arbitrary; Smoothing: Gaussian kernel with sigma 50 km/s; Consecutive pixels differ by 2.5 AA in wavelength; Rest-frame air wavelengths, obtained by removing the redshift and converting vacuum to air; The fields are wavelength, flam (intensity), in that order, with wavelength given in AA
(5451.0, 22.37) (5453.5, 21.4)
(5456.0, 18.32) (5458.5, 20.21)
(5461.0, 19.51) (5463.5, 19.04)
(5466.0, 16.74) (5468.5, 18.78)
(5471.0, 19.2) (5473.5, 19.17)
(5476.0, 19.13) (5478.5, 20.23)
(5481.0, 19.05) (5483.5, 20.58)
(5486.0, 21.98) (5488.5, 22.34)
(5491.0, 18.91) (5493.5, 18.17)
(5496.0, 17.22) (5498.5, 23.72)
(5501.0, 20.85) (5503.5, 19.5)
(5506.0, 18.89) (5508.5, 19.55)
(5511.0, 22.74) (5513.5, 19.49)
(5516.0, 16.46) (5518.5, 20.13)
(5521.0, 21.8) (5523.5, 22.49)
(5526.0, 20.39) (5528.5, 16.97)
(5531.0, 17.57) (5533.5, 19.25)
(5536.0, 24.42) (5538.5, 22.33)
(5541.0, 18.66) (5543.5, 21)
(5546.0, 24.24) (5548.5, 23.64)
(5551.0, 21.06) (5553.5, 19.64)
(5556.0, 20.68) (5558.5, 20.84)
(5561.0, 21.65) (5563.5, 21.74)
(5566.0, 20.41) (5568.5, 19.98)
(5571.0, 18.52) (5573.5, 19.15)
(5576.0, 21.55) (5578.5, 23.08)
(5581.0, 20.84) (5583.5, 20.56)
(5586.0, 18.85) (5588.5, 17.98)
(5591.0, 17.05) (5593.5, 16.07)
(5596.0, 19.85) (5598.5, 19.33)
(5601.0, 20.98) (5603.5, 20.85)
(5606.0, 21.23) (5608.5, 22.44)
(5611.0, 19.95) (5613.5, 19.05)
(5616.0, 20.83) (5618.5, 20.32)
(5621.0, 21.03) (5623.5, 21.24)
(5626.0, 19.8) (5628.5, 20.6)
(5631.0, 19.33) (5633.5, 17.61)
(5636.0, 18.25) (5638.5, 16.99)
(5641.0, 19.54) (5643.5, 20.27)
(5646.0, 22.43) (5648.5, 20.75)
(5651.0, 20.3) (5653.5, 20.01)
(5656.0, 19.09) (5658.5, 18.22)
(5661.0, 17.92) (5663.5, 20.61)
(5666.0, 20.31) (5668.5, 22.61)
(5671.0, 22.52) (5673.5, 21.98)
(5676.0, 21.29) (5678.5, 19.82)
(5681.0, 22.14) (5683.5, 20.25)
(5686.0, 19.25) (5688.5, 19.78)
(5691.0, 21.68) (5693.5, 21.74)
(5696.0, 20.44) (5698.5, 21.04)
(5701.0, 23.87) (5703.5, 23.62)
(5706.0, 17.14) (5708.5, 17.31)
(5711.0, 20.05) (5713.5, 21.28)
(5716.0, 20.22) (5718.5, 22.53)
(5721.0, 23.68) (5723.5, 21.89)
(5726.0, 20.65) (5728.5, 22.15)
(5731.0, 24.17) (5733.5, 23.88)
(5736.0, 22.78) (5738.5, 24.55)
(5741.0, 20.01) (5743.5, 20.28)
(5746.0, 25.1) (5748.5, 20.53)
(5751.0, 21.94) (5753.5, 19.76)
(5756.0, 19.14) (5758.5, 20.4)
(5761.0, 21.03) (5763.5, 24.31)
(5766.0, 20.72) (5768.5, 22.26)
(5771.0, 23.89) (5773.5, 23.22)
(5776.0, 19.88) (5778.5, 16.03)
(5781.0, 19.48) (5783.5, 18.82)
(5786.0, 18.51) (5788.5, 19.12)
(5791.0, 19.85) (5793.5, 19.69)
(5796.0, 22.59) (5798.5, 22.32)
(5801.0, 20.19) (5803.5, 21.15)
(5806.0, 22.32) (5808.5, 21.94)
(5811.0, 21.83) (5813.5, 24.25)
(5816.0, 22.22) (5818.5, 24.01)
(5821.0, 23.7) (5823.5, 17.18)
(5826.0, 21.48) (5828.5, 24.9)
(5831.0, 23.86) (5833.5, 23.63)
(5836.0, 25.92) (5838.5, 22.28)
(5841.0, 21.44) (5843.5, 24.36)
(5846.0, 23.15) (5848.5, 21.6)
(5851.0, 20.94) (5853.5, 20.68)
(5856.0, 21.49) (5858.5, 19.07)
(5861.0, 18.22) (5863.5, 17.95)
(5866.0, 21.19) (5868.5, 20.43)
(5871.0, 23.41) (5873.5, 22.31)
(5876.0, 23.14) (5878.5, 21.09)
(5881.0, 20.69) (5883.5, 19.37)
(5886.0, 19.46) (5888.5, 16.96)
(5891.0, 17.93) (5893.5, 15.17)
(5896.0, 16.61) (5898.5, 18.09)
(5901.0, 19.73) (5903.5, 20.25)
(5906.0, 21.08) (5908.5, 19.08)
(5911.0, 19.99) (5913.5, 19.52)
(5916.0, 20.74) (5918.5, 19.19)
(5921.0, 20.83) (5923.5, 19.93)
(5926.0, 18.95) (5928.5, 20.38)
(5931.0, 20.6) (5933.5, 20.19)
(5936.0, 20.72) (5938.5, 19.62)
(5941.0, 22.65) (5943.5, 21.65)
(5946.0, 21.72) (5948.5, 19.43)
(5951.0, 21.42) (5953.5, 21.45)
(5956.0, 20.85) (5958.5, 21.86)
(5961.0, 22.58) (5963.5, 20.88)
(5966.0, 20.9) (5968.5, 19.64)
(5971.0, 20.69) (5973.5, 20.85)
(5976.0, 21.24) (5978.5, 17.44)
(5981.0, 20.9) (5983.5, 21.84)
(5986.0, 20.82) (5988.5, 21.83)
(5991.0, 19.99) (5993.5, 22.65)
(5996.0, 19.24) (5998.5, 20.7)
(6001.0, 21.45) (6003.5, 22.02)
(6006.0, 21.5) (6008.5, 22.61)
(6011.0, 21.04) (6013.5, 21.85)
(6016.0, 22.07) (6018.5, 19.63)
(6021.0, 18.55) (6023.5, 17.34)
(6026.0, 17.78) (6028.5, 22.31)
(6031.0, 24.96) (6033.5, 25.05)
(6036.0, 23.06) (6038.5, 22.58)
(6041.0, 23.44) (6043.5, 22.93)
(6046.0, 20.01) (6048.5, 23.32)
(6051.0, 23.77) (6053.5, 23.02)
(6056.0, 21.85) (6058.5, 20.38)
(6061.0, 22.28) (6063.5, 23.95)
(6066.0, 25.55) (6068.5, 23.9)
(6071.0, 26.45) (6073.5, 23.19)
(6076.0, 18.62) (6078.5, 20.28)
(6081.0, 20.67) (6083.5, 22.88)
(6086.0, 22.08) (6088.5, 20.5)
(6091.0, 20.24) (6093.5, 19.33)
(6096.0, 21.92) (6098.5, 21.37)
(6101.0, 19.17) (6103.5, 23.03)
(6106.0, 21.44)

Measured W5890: 0.161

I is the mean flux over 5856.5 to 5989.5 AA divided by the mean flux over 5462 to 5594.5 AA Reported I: 1.01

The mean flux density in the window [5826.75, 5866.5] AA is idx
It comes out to 21.9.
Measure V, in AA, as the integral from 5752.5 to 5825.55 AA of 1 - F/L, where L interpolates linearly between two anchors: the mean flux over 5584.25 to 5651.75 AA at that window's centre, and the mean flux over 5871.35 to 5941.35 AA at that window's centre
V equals -4.65 AA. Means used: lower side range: 19.7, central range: 21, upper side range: 19.8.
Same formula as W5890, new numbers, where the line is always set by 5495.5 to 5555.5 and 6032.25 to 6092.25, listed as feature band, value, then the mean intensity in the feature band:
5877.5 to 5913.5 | 0.16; 19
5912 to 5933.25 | 0.10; 20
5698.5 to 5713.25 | 0.04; 20.5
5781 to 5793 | 0.13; 19.2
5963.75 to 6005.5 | 0.07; 20.8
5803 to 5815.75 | -0.04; 22.4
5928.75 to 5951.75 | 0.06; 20.9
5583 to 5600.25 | 0.13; 18.5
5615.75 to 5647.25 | 0.06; 19.8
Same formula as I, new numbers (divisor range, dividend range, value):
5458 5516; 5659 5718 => 1.05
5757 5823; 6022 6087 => 1.05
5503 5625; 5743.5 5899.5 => 1.03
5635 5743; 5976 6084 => 1.04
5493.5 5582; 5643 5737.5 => 1.02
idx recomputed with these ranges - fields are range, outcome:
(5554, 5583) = 20.7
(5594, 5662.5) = 19.9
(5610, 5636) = 19.9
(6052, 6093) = 22.2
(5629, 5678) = 20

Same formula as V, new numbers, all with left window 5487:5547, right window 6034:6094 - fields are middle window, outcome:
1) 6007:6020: 0.45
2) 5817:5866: -0.85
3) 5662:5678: -0.43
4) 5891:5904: 2.32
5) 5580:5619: 1.61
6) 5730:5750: -1.43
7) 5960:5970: 0.46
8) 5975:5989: 0.90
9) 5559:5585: -0.31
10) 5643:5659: 0.42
